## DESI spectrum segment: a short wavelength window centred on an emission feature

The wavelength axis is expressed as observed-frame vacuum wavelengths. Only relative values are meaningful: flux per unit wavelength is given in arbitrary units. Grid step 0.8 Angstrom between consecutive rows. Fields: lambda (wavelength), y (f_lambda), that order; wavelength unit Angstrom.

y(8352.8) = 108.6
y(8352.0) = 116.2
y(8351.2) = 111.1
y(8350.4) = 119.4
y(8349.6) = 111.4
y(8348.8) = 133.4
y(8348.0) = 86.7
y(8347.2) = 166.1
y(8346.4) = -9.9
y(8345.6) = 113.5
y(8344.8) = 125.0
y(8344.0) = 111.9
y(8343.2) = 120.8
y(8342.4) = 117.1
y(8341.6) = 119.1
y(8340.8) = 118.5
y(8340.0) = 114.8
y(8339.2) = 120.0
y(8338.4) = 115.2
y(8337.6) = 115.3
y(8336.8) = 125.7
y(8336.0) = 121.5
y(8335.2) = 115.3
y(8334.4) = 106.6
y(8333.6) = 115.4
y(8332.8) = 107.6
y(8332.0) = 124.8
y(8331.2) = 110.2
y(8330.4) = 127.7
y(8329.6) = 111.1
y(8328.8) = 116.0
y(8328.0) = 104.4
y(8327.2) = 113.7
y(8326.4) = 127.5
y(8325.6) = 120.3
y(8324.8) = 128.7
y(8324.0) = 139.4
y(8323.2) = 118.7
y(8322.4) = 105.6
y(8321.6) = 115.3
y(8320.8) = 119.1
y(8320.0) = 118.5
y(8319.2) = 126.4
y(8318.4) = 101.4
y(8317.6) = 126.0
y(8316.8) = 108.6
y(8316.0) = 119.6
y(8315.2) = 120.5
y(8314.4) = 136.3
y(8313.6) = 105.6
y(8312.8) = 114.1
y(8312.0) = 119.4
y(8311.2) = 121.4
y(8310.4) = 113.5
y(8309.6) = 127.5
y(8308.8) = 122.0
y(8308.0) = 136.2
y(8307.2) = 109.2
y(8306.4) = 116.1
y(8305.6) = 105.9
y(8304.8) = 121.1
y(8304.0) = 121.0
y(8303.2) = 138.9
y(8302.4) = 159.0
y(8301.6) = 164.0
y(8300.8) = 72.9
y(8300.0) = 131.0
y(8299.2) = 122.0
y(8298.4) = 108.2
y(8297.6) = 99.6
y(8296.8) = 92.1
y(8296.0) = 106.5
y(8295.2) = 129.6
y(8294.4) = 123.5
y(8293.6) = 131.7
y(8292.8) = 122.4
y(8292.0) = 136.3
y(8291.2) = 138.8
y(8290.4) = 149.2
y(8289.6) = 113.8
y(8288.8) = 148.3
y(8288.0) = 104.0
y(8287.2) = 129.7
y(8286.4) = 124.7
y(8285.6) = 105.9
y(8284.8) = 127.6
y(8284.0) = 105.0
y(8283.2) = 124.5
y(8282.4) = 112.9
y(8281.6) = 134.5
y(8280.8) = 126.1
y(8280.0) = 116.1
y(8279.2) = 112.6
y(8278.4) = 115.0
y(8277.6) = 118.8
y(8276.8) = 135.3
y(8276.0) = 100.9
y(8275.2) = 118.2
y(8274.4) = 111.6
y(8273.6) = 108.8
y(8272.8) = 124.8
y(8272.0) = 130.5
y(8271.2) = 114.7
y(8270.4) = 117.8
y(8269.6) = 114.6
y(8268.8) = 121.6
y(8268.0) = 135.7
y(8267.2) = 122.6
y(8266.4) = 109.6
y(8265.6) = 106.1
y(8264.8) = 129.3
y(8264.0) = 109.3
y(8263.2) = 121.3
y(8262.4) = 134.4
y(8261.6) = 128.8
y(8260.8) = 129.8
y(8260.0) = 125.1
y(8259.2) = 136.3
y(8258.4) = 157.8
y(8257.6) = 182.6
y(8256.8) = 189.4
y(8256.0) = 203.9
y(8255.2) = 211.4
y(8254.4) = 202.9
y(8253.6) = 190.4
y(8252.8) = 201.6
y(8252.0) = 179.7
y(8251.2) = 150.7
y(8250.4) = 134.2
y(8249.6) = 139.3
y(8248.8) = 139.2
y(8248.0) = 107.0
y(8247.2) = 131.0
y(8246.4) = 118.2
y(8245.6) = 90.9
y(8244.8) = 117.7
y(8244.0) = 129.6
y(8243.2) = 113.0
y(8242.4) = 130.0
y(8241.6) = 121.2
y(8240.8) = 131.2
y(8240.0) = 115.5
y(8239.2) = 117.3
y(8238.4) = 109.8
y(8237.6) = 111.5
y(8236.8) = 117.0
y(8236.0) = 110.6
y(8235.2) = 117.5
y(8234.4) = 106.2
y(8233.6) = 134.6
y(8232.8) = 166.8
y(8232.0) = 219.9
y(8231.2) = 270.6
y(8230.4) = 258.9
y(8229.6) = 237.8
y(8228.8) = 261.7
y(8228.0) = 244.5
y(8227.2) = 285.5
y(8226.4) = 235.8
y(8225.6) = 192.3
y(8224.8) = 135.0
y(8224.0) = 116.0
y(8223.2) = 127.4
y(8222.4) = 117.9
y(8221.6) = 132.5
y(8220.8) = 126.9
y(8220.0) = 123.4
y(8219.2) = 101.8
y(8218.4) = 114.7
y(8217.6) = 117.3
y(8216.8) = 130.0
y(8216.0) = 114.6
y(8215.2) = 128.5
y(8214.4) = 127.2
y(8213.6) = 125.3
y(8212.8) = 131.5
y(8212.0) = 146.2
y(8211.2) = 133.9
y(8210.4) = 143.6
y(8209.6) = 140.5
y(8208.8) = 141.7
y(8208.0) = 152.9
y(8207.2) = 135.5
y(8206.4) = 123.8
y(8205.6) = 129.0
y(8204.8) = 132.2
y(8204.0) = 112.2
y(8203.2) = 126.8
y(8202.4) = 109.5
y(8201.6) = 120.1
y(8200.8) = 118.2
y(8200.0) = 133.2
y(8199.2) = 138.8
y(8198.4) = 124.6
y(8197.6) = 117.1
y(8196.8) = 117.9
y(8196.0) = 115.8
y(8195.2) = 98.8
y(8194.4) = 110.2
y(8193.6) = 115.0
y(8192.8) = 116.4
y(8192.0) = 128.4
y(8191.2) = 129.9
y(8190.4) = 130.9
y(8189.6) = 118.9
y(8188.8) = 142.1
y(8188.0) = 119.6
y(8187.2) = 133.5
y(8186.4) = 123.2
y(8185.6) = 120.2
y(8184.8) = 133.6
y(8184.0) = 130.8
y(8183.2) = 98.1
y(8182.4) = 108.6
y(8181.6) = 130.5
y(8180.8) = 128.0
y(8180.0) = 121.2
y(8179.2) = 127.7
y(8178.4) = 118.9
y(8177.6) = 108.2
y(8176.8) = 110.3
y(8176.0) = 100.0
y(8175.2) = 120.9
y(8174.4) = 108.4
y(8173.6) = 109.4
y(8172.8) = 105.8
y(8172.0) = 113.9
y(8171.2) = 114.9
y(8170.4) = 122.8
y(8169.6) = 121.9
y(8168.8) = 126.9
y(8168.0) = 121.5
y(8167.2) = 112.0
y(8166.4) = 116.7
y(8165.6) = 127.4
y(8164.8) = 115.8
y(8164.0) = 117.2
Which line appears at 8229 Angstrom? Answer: H-alpha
